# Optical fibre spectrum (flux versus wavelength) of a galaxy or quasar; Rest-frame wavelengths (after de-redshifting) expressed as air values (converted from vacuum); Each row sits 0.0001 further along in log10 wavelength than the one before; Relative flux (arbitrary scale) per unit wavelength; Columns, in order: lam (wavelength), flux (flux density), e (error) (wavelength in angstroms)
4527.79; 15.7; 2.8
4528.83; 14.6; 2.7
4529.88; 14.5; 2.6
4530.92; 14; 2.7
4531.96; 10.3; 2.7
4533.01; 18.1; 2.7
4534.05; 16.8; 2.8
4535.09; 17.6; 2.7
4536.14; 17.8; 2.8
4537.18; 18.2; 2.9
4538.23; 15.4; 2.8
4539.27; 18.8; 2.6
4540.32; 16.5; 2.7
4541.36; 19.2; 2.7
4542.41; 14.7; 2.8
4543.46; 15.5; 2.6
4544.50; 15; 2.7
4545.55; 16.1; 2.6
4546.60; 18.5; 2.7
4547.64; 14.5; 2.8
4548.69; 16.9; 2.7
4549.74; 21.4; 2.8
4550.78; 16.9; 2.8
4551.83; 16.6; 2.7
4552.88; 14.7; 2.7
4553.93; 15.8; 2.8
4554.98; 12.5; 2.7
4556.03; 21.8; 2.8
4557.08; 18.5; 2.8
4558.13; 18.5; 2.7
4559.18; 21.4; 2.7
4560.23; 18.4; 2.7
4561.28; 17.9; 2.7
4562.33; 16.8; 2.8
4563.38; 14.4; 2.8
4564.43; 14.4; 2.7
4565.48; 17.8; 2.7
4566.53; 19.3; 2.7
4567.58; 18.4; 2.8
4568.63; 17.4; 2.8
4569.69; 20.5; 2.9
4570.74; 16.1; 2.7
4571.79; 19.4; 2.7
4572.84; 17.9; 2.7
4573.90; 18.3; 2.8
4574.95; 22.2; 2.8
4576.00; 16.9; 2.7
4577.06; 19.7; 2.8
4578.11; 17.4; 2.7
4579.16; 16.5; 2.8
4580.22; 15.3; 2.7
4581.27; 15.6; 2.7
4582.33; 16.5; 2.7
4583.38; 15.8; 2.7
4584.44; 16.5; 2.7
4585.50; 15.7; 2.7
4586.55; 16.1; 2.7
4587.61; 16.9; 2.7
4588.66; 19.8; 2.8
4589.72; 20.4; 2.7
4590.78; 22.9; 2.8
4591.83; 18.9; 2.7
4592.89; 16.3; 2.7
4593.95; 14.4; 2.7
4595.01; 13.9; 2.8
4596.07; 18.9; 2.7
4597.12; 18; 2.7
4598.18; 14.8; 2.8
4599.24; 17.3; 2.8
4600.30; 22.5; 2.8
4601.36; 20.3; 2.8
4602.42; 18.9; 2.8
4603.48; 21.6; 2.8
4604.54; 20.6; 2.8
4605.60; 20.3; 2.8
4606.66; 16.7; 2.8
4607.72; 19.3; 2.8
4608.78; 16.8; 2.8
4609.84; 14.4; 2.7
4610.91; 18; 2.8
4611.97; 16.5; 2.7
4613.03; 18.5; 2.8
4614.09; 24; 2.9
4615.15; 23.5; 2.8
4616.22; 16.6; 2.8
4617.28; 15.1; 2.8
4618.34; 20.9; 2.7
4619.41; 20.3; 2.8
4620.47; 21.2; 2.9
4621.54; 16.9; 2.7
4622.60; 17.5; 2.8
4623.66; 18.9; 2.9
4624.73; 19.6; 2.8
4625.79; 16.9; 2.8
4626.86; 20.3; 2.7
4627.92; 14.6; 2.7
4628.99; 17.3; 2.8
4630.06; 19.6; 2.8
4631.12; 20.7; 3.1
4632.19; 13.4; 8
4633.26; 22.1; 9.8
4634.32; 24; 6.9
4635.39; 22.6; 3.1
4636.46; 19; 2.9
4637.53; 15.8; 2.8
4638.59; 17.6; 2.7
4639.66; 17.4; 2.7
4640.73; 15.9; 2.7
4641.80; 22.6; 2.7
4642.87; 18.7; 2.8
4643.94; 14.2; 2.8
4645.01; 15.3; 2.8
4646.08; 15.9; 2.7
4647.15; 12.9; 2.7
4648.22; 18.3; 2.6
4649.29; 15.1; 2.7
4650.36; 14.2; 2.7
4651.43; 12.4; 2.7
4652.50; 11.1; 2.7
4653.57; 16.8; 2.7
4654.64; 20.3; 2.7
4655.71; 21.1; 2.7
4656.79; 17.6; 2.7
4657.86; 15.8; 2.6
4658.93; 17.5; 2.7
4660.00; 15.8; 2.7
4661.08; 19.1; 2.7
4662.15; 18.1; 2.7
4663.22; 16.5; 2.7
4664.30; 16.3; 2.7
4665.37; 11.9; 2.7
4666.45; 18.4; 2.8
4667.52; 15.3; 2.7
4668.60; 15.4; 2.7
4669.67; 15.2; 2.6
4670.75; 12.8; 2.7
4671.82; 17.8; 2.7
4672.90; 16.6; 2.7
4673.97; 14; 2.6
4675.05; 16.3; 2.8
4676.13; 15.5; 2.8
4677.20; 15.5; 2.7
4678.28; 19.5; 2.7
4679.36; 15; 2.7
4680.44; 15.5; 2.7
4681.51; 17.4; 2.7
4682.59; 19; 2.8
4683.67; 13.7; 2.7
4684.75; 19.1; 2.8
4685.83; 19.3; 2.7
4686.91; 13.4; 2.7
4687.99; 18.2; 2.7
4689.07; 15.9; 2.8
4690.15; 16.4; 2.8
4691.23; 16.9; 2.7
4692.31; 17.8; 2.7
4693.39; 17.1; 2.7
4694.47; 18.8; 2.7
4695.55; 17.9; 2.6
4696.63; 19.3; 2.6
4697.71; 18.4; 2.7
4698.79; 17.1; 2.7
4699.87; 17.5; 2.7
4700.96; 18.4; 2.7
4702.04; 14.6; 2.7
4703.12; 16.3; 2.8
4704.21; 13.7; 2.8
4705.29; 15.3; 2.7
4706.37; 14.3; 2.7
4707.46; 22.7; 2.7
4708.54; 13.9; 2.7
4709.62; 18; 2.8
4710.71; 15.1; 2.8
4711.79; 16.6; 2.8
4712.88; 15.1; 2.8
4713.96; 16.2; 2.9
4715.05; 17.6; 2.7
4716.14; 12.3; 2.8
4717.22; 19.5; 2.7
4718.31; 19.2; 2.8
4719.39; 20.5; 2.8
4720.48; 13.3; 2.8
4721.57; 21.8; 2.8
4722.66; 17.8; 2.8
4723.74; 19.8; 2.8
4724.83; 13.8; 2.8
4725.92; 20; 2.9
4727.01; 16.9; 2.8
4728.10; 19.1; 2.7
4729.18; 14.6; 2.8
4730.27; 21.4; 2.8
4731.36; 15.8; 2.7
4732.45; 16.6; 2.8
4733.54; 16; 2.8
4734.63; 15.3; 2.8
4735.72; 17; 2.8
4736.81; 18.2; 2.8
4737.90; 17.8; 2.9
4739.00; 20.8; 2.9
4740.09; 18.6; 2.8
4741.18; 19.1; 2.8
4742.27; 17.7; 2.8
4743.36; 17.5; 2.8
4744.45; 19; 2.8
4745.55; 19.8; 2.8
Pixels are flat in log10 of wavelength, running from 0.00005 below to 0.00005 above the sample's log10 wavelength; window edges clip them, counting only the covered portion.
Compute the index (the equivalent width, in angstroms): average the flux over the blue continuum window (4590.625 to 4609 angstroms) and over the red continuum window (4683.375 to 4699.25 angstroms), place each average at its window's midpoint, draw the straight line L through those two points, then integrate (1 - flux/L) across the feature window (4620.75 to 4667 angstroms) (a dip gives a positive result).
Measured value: 1.4 angstroms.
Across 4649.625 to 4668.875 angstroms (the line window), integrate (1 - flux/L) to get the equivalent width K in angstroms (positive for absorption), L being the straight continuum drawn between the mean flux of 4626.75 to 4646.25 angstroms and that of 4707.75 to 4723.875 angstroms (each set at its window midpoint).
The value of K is 1.74 angstroms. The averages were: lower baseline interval 18.3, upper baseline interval 17.1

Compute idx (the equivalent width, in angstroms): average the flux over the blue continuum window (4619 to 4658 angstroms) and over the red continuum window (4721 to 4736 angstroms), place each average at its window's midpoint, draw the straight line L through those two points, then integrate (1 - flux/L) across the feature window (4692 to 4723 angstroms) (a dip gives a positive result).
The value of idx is 0.9 angstroms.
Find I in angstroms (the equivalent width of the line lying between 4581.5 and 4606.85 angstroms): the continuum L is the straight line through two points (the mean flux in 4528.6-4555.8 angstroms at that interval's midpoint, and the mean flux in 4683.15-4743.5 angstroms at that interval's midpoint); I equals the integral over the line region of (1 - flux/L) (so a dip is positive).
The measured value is -2.3 angstroms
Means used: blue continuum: 16.3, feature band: 18.1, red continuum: 17.2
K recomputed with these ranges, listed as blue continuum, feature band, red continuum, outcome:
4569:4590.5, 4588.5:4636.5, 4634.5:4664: -3.87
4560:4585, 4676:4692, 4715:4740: 0.77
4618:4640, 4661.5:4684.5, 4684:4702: 2.39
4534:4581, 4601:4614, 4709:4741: -0.91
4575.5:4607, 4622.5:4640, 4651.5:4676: -1.79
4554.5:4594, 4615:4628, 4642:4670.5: -1.38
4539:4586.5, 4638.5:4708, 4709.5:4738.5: 2.57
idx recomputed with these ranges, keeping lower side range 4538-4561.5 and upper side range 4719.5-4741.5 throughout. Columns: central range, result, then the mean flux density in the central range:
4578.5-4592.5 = -0.1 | 17.4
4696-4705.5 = 0.5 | 16.8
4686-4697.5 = 0.2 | 17.3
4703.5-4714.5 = 1.0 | 16.1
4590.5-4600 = 0.1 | 17.3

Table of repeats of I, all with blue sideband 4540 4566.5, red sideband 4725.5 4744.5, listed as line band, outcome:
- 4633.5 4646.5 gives -0.71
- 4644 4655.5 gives 1.38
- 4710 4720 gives 0.47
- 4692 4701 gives -0.19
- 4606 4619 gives -0.83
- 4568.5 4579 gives -0.88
